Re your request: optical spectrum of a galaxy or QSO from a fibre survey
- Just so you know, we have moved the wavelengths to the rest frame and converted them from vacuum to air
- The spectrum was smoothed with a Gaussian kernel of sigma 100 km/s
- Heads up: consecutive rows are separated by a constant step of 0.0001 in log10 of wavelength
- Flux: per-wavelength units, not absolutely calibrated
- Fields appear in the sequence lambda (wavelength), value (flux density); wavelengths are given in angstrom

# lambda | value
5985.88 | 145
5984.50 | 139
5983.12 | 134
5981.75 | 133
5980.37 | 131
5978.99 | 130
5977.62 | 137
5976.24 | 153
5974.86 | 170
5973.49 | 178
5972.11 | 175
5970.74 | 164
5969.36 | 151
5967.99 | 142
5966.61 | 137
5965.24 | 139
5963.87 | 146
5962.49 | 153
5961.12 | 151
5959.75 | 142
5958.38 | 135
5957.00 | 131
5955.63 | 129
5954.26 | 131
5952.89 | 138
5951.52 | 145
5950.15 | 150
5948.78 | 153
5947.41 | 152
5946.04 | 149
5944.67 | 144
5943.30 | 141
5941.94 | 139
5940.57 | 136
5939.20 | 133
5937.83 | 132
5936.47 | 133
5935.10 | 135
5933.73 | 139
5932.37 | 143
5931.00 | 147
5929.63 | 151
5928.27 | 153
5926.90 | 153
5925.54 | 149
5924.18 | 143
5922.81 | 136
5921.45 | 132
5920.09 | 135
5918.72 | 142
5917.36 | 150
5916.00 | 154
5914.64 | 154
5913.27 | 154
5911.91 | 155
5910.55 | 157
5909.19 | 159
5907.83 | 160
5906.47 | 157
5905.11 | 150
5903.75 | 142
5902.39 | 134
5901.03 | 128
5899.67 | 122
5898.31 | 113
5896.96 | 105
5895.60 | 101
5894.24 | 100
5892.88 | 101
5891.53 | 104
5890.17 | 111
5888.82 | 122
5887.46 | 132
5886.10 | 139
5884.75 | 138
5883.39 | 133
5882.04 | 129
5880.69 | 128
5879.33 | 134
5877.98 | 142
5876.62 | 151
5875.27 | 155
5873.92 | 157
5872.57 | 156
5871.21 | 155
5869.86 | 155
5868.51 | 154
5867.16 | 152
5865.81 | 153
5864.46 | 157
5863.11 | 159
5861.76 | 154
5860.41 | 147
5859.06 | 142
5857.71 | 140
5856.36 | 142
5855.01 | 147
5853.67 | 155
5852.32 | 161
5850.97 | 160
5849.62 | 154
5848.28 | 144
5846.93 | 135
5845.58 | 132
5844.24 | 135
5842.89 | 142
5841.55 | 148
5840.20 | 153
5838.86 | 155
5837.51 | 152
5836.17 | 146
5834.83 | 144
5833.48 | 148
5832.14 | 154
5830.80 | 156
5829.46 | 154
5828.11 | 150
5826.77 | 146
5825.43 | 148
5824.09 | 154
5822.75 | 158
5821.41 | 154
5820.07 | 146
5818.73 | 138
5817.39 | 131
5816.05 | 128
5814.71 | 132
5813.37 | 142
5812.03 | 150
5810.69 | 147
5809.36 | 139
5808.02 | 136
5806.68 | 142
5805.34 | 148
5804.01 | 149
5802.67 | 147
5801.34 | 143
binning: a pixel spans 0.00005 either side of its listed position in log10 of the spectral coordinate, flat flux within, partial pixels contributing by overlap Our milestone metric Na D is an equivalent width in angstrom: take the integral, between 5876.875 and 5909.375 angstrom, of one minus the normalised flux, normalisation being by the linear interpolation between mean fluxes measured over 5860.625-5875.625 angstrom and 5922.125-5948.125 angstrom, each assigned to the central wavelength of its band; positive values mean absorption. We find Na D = 4.7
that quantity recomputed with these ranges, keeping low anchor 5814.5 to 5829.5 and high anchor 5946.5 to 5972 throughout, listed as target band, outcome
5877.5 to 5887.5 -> 0.7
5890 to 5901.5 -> 2.8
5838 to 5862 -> -0.3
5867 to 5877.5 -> -0.7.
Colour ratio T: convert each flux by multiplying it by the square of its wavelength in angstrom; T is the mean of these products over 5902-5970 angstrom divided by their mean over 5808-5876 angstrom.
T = 1.0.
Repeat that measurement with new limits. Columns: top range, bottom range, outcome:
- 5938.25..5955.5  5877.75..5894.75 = 1.17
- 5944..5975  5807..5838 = 1.06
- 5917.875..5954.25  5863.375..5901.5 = 1.09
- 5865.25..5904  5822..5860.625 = 0.91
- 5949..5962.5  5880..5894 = 1.17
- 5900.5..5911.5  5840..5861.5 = 1.04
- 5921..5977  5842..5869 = 1.01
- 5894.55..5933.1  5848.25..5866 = 0.96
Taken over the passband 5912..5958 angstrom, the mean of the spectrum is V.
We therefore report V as 143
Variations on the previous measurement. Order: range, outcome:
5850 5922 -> 141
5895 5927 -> 141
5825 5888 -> 147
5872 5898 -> 128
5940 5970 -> 142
